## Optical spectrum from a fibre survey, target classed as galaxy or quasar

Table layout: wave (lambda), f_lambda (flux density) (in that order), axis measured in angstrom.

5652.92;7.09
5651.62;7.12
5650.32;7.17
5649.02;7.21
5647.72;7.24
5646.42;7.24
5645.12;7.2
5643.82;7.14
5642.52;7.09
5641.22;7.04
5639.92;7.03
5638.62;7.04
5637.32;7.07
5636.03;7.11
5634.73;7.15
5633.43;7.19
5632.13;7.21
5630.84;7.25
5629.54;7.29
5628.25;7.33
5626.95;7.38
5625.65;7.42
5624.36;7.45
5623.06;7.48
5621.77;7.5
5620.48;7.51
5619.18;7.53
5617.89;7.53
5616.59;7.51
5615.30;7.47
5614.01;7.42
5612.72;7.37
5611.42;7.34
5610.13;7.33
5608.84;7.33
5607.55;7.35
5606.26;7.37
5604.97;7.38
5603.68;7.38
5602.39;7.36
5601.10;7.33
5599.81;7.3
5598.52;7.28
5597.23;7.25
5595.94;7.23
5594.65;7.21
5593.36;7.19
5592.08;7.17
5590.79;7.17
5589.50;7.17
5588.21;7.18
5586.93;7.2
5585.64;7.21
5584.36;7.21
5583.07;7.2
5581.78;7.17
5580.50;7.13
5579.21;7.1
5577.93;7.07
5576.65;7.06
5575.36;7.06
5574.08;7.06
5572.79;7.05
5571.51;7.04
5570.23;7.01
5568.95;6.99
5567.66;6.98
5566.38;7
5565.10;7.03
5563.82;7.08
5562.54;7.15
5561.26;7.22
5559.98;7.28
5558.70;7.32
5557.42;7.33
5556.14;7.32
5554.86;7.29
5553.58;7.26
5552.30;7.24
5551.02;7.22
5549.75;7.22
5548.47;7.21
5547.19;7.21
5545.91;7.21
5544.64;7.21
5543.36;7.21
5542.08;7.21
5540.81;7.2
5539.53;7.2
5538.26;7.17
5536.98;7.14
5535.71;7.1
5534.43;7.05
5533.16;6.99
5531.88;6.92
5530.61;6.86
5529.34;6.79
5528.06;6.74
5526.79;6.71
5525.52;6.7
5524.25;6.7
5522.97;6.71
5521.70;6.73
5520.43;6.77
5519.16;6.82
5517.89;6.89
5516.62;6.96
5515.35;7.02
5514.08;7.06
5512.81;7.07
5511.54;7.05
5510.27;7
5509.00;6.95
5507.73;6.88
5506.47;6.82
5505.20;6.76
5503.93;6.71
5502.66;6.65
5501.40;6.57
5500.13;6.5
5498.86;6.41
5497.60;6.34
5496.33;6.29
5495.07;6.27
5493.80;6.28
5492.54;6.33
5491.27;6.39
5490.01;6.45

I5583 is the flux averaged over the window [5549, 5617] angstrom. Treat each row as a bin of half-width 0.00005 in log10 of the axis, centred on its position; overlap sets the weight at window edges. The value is 7.22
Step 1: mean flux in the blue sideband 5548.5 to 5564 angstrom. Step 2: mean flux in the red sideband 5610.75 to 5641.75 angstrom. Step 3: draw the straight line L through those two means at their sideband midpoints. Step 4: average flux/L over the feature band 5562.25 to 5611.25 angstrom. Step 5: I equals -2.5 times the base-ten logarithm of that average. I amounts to 0.01 mag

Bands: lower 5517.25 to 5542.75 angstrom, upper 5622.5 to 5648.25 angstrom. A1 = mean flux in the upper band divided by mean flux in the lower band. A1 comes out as 1.04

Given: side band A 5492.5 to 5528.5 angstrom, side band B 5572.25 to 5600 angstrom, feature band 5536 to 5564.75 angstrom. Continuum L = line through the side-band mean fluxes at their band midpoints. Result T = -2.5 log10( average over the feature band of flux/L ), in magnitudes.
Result -0.04 mag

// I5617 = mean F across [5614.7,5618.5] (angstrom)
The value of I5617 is 7.5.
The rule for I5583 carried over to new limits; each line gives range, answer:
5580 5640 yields 7.29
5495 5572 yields 6.97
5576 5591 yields 7.15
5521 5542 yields 6.93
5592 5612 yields 7.31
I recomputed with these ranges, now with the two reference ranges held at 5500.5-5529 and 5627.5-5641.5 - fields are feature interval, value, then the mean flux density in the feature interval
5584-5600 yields -0.03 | 7.21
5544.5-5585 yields -0.03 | 7.15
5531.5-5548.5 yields -0.04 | 7.14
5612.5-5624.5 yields -0.05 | 7.48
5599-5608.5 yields -0.04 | 7.35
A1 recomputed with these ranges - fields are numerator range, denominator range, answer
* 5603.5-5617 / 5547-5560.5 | 1.02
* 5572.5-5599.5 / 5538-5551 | 0.99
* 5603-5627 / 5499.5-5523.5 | 1.09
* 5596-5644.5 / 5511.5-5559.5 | 1.04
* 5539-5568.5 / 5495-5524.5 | 1.07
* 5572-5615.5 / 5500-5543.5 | 1.05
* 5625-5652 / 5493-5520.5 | 1.07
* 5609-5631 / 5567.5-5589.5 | 1.04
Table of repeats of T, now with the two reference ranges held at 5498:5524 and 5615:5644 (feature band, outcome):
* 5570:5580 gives 0.002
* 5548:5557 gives -0.042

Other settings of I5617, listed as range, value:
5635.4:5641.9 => 7.06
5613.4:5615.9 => 7.45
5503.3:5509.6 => 6.83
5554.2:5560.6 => 7.31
